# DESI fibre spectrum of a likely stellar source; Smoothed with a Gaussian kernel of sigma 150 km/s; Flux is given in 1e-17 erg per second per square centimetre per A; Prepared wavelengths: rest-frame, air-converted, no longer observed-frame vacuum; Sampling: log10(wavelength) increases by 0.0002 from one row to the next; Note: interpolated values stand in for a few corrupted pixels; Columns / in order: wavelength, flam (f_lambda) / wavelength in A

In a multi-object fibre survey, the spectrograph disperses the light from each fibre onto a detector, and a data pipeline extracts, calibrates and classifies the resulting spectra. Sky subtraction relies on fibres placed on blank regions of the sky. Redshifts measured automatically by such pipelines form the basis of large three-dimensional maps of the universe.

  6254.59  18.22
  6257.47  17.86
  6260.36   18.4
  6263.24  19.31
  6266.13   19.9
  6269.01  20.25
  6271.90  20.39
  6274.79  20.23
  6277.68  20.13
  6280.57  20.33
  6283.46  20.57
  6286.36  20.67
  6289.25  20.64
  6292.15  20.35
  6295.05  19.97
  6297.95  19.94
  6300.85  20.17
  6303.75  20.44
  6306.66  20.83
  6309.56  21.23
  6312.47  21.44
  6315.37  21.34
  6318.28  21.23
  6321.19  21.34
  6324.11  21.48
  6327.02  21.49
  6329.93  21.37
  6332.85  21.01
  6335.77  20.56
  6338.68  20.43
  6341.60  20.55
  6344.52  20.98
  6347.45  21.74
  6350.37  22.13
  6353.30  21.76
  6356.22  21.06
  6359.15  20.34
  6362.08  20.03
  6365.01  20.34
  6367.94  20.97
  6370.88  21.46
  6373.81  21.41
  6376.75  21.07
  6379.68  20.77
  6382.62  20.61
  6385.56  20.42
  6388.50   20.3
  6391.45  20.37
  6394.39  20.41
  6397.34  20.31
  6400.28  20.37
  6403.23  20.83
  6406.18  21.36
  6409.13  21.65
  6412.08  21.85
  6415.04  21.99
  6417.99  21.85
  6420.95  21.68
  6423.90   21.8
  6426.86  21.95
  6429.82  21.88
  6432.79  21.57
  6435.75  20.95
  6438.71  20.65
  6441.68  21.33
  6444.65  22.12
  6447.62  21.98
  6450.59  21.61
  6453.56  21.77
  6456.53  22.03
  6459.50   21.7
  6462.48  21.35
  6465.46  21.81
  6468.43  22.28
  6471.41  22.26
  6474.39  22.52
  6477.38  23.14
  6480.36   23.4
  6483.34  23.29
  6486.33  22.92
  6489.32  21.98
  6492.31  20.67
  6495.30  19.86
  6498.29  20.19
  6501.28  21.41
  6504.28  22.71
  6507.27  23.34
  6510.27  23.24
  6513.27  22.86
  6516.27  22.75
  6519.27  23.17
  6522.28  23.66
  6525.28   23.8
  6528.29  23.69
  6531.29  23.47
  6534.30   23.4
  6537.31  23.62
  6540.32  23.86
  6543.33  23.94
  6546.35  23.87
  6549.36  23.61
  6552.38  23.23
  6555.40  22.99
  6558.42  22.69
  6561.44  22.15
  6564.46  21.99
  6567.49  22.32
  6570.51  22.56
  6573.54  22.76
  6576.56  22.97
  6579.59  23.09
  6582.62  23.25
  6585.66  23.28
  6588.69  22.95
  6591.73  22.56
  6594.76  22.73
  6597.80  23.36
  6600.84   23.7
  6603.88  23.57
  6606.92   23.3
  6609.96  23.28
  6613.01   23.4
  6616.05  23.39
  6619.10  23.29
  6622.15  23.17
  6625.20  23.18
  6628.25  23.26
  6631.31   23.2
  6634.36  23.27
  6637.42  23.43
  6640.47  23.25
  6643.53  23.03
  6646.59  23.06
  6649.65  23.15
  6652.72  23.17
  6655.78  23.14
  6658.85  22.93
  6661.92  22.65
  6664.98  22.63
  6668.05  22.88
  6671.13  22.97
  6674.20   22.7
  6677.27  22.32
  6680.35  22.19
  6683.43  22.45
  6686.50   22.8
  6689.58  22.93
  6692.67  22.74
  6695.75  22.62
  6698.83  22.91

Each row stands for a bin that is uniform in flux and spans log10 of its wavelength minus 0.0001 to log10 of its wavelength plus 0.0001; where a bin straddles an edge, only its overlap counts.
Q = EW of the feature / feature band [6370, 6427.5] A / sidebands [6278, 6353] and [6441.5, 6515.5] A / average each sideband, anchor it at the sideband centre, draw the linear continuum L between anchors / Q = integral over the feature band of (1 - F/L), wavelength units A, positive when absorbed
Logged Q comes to 1.1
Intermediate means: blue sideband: 20.9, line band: 21.1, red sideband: 22.1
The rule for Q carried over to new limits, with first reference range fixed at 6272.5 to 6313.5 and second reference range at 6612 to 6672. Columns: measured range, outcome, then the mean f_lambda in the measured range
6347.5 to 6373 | -0.1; 21.1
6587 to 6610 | -0.4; 23.2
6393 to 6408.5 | 0.4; 20.7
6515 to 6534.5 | -1.0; 23.4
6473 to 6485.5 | -0.7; 23.1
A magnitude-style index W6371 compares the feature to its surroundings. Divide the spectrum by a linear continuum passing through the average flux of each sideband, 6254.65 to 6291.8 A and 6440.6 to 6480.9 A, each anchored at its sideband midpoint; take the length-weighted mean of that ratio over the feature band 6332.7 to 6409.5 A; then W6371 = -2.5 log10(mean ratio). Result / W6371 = 0.01 mag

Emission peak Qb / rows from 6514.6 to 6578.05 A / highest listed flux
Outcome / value 23.94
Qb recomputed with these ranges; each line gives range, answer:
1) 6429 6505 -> 23.4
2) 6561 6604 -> 23.7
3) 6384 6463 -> 22.12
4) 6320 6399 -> 22.13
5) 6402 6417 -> 21.99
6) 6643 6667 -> 23.17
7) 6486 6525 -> 23.66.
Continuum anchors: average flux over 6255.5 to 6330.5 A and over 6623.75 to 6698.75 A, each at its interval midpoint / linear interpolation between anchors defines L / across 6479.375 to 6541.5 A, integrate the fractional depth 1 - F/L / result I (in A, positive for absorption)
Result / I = -2.3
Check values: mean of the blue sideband 20.4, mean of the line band 22.7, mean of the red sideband 22.9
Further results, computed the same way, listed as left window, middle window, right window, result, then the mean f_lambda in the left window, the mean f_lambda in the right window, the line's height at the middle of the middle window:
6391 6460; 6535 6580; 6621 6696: -1.6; 21.4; 22.9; 22.3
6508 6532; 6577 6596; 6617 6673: 0.2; 23.3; 23.1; 23.2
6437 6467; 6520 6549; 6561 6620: -1.6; 21.6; 23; 22.5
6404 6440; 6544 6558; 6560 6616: -0.5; 21.6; 23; 22.7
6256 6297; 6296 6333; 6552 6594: -1.3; 19.9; 22.8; 20.3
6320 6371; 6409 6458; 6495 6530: 0.5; 21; 22.7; 21.9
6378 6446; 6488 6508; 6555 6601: 0.6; 21.2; 22.8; 22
